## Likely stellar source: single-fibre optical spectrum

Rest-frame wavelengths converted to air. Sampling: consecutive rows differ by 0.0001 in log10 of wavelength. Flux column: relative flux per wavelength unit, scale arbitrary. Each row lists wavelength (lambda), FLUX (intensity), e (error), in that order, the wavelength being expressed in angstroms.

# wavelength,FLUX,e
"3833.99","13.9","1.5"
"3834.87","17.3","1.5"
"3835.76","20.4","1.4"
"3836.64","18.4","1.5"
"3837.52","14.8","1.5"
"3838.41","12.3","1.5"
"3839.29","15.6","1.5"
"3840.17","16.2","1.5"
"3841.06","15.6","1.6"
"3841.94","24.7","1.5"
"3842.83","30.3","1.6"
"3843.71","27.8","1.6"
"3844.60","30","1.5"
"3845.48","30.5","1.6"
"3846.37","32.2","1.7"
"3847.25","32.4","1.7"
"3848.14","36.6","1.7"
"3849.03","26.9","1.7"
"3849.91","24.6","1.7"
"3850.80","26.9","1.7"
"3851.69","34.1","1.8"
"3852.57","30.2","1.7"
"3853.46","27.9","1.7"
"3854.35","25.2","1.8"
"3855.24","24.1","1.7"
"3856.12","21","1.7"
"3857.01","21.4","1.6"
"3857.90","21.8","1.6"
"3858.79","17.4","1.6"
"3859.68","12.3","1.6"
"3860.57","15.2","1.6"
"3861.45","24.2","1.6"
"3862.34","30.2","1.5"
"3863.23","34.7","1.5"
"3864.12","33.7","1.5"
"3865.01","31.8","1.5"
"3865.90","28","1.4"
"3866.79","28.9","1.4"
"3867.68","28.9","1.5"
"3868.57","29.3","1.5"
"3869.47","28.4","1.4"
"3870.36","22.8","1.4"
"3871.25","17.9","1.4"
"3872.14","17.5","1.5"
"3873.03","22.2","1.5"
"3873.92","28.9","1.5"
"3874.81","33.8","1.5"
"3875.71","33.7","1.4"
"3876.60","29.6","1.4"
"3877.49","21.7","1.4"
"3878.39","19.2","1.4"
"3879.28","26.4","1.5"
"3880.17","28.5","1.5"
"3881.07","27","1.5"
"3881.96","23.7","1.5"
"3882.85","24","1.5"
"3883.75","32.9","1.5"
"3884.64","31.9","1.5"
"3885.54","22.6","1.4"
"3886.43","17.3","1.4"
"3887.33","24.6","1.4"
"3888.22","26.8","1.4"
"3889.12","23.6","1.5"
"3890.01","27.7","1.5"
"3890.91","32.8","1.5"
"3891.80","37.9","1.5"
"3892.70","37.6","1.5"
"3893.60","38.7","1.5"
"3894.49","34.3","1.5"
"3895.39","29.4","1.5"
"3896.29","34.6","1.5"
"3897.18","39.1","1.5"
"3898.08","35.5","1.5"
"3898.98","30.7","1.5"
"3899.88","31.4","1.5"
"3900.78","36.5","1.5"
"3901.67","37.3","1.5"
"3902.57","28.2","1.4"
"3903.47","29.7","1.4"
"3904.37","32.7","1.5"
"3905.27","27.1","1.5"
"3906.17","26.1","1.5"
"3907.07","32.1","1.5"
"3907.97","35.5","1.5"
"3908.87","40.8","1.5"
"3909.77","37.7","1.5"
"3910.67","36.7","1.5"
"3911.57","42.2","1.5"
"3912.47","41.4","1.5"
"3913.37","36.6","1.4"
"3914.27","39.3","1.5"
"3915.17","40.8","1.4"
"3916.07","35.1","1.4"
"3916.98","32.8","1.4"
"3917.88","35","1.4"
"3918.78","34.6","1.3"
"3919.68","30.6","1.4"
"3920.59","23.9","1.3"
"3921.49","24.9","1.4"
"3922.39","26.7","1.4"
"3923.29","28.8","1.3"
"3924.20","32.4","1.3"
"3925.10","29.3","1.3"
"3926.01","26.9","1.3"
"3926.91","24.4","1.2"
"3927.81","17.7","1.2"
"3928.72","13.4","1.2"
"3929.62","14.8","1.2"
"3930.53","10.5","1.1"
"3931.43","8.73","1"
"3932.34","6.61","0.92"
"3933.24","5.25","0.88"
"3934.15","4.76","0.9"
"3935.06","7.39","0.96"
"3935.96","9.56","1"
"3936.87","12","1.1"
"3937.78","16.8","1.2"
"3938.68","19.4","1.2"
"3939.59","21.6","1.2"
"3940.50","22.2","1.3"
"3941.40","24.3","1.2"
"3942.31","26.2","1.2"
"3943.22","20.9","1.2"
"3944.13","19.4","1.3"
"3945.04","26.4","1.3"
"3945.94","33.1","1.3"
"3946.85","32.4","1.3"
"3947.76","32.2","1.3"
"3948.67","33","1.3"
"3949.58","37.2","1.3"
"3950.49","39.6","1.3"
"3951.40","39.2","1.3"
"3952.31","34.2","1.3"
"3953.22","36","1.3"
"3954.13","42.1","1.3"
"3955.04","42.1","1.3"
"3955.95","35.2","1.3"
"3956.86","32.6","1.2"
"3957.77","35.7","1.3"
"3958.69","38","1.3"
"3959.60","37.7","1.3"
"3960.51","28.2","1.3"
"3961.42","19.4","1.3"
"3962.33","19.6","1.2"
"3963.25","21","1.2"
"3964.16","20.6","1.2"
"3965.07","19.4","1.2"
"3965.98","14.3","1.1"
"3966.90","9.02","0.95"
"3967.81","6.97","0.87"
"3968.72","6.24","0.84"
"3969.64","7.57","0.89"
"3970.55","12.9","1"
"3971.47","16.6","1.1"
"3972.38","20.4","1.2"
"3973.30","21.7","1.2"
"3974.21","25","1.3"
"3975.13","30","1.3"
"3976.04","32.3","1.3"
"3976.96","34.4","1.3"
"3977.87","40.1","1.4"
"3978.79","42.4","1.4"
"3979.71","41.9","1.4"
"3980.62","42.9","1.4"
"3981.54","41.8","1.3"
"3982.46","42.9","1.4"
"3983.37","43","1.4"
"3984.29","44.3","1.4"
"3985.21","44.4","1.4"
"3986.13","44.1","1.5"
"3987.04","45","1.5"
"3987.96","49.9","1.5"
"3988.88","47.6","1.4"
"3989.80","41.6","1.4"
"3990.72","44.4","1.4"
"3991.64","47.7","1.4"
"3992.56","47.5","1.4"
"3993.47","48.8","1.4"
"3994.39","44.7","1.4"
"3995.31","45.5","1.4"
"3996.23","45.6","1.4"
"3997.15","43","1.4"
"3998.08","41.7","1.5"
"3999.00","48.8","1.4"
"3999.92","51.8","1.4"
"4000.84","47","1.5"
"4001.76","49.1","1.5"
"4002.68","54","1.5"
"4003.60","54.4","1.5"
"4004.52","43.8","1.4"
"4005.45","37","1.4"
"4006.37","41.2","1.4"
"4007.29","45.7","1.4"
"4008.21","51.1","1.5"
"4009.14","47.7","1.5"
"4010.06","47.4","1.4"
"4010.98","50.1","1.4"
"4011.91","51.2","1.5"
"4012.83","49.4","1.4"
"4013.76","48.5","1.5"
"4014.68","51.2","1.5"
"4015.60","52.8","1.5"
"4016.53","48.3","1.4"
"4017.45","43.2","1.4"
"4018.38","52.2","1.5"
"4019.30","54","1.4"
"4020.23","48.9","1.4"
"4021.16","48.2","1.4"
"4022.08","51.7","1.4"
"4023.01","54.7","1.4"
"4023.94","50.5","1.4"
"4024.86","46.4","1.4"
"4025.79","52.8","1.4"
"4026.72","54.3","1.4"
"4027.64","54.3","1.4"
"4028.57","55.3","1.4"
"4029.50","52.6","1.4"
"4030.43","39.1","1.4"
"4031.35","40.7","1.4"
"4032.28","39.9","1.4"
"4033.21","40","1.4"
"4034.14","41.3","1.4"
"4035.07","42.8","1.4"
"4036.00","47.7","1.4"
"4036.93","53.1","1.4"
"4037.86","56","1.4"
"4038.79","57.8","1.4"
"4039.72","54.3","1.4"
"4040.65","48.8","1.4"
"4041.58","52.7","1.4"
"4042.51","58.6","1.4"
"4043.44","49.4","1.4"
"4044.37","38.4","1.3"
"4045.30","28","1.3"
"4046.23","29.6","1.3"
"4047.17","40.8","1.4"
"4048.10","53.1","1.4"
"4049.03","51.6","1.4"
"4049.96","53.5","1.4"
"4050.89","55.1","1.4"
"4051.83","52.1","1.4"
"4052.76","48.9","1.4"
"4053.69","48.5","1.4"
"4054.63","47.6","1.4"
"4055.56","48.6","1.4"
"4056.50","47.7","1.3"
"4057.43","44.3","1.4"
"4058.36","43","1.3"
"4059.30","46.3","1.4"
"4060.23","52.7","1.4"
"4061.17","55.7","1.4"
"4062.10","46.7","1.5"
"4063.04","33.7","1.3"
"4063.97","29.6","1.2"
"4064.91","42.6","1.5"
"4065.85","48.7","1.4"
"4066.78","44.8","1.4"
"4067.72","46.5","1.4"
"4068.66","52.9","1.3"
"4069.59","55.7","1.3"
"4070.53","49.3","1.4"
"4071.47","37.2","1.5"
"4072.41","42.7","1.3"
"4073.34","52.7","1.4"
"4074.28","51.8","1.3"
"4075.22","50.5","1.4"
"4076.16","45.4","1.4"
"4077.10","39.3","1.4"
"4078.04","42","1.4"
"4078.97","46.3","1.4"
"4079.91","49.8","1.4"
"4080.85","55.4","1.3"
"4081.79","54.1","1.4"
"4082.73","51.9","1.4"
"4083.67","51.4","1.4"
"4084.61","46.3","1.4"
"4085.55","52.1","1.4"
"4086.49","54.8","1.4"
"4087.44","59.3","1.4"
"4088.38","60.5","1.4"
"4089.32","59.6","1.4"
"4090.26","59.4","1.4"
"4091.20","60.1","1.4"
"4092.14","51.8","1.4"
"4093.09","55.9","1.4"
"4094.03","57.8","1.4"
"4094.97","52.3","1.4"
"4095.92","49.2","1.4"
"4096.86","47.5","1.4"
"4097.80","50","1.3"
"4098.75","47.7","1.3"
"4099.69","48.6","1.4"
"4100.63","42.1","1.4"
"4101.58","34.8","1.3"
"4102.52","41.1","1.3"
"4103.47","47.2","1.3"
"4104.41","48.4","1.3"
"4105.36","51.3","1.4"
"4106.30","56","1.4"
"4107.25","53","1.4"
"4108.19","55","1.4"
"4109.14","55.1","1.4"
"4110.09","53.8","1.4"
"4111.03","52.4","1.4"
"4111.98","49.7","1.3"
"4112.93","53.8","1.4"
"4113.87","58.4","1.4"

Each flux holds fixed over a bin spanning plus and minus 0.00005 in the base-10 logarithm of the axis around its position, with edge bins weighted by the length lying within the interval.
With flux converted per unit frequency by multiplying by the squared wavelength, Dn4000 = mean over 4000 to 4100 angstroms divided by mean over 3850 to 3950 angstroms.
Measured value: 1.95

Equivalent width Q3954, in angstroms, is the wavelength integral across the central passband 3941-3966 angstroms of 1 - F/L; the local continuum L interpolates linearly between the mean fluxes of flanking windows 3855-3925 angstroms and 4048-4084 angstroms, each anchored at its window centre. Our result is 4.0 angstroms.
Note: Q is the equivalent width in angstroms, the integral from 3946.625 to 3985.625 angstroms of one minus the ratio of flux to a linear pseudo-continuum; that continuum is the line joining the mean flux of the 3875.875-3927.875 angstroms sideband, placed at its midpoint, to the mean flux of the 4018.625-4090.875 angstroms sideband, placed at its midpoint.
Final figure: 8.42 angstroms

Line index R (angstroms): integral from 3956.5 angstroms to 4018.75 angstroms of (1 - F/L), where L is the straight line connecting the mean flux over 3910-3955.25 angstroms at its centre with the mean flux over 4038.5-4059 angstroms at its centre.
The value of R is -1.7 angstroms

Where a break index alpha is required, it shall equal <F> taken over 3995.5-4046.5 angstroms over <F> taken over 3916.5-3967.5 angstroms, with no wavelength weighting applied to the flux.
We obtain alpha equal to 1.9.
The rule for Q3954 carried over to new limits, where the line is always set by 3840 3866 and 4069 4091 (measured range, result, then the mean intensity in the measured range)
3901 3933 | 3.84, 29.1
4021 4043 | -1.95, 49.8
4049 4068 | 0.62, 47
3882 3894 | 0.51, 28.9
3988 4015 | -3.03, 47.2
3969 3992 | 2.52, 35.9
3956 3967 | 3.61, 25.5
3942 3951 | 1.57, 30.2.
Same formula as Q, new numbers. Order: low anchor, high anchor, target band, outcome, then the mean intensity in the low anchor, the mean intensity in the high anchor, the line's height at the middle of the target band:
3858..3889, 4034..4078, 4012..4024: -2.1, 25.7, 47.2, 42.7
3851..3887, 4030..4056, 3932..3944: 6.6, 25.8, 47.1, 34.2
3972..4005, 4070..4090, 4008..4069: -1.7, 42.7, 50.2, 46.8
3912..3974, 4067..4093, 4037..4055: -1.7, 24.6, 51.1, 44.5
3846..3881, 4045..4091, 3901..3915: -1.7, 26.4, 48.3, 31.2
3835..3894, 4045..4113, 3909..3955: 8.7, 26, 49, 33.2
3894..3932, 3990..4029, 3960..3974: 8.3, 30.6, 48.7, 40.7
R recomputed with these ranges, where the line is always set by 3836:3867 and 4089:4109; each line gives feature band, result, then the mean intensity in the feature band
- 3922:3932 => 3.6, 21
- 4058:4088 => 0.2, 47.9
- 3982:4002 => -3.1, 45.8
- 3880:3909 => -1.2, 30.8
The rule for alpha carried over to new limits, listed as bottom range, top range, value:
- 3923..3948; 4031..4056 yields 2.45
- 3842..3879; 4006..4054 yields 1.82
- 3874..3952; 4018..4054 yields 1.74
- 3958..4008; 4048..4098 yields 1.38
